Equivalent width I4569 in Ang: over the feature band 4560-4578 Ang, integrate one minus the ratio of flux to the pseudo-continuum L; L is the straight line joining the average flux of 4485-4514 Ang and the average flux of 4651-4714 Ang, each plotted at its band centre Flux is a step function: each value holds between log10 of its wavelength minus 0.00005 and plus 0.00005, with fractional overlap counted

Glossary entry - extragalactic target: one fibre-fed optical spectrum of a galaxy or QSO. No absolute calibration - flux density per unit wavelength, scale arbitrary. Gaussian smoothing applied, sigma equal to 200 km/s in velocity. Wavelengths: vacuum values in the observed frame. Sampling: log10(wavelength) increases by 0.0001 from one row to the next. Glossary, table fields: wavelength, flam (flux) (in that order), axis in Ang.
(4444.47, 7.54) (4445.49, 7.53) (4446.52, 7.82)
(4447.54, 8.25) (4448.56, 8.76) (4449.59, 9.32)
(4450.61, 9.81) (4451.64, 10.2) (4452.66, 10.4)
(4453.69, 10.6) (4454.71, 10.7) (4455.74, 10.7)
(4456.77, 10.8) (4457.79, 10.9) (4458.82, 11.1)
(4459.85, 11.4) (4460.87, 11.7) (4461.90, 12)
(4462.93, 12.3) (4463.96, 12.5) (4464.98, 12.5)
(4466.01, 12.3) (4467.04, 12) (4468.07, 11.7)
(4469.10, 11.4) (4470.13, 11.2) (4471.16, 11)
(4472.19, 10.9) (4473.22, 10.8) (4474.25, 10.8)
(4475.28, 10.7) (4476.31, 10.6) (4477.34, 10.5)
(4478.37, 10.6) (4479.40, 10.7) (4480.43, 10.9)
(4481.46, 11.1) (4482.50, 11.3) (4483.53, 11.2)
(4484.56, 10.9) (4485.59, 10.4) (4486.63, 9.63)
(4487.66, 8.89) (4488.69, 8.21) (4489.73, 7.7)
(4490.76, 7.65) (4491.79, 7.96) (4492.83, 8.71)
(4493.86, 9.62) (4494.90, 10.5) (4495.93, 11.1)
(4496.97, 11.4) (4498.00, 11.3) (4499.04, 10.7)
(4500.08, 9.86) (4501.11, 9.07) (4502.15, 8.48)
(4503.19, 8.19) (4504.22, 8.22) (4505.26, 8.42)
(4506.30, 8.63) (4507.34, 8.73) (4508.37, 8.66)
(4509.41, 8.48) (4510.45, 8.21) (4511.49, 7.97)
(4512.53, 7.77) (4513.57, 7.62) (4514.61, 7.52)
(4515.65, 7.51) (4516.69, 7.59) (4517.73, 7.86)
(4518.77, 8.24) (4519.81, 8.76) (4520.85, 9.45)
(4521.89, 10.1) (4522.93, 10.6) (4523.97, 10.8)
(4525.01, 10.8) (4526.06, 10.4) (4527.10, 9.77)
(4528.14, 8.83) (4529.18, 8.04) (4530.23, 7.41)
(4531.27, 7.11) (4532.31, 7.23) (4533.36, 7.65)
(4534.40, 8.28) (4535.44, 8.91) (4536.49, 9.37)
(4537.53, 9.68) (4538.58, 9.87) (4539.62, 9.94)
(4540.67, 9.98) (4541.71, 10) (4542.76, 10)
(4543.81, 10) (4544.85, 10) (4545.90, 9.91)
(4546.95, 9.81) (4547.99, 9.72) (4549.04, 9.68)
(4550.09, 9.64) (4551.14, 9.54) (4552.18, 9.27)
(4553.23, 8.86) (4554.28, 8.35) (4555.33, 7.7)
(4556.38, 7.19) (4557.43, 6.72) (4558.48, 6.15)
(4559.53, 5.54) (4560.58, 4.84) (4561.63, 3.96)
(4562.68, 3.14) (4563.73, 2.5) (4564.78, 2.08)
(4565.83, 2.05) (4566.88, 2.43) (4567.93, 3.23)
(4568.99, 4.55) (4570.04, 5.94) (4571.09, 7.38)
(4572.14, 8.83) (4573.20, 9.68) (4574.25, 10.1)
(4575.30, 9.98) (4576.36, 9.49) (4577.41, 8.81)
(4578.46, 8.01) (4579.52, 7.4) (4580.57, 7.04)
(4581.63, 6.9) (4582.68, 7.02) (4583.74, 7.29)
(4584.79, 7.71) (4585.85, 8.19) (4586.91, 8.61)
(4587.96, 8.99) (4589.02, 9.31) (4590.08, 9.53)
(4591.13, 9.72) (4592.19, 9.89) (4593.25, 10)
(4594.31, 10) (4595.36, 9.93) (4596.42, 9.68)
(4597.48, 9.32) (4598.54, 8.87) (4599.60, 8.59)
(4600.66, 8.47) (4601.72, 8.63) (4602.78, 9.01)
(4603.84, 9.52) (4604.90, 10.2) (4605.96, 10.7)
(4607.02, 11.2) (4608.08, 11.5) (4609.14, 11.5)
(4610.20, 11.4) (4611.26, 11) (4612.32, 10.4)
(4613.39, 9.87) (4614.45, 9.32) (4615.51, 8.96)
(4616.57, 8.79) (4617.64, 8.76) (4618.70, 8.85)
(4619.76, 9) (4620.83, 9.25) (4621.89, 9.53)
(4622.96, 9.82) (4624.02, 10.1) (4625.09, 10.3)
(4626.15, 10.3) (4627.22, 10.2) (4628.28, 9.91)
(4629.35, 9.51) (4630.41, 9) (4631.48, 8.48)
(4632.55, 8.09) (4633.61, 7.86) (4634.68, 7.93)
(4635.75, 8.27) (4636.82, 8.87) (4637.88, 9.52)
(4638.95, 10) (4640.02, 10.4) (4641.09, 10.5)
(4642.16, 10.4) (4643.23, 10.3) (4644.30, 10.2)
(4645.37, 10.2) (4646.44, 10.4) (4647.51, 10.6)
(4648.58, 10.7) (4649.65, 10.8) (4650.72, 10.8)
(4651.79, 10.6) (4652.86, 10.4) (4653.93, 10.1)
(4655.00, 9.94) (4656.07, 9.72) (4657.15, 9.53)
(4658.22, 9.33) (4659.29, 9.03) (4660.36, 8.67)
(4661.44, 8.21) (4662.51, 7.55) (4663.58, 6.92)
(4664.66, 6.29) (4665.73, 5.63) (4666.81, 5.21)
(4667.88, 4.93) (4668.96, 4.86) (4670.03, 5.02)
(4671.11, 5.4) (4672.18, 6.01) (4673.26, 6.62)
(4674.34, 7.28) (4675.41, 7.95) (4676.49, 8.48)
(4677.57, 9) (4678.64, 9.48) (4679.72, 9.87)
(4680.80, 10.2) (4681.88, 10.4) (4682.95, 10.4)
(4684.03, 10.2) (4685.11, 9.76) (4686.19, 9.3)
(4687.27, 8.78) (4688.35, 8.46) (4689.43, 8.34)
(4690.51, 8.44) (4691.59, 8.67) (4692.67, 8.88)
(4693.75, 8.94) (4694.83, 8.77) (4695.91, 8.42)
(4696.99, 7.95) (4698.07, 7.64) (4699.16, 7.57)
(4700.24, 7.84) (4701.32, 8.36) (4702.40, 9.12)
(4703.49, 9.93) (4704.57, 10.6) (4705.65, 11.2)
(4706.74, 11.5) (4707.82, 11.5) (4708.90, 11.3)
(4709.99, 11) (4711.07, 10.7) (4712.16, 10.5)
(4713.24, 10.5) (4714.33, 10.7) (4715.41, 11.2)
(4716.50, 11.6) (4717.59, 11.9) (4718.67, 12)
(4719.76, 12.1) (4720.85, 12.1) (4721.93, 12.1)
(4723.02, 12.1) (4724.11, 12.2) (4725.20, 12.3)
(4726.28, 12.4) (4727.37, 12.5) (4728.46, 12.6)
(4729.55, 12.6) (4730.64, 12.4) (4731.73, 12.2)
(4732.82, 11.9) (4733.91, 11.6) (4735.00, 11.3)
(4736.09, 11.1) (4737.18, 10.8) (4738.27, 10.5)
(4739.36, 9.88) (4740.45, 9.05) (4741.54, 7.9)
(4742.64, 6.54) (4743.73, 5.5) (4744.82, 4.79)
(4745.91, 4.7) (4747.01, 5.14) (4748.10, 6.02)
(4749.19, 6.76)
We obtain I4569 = 6.22 Ang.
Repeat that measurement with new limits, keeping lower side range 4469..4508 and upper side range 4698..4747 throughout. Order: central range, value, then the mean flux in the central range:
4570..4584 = 2.61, 8.23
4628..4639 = 1.55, 8.78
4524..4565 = 7.41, 8.22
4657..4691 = 7.72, 7.97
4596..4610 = 0.47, 9.82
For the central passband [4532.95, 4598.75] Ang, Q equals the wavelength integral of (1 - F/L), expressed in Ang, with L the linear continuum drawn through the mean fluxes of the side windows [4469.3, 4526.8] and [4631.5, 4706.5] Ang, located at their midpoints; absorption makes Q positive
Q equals 8.9 Ang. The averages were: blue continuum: 9.55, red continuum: 8.79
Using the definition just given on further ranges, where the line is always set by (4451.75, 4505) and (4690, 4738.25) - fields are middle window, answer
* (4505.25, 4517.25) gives 2.79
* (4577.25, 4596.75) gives 3.63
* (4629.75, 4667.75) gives 5.49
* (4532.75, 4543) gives 1.18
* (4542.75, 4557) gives 1.81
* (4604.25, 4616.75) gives 0.20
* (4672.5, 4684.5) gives 1.86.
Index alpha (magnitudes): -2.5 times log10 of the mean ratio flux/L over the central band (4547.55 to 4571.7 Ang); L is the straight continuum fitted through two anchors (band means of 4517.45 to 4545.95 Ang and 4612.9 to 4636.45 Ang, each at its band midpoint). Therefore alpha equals 0.45 mag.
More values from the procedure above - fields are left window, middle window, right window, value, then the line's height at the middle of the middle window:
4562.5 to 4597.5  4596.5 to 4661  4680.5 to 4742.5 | -0.137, 8.58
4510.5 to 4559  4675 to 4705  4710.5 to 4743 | 0.199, 10.8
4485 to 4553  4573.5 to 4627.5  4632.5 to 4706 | -0.051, 8.93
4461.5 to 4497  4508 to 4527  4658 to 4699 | 0.147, 10.1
